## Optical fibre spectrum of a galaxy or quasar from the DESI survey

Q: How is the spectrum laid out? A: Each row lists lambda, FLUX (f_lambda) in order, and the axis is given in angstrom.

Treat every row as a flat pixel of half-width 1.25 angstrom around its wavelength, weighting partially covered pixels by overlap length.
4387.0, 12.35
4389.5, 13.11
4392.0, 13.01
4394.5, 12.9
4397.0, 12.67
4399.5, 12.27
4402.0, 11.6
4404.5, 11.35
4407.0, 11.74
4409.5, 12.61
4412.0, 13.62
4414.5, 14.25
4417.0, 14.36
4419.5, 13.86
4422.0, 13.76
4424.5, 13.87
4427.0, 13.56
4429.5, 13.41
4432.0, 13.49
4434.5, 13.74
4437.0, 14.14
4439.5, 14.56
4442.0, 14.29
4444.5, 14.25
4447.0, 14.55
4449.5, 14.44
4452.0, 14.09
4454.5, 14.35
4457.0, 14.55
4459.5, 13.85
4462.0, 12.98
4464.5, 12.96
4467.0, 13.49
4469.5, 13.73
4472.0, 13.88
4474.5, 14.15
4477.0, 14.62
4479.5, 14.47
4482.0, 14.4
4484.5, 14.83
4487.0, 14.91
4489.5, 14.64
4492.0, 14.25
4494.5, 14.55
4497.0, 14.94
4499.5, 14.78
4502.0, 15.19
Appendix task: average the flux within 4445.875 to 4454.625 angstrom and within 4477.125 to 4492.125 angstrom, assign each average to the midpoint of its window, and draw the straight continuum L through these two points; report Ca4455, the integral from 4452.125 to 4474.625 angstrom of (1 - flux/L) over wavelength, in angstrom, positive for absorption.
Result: 1.1 angstrom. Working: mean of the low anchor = 14.4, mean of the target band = 13.8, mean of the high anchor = 14.6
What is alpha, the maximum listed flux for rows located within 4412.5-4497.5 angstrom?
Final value 14.94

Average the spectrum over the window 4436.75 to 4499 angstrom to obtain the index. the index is 14.2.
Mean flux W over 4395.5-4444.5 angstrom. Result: 13.3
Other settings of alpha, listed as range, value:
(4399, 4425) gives 14.36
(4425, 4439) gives 14.14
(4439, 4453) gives 14.56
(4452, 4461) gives 14.55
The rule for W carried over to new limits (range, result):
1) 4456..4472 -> 13.6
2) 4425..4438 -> 13.7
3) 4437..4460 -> 14.3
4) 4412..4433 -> 13.8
